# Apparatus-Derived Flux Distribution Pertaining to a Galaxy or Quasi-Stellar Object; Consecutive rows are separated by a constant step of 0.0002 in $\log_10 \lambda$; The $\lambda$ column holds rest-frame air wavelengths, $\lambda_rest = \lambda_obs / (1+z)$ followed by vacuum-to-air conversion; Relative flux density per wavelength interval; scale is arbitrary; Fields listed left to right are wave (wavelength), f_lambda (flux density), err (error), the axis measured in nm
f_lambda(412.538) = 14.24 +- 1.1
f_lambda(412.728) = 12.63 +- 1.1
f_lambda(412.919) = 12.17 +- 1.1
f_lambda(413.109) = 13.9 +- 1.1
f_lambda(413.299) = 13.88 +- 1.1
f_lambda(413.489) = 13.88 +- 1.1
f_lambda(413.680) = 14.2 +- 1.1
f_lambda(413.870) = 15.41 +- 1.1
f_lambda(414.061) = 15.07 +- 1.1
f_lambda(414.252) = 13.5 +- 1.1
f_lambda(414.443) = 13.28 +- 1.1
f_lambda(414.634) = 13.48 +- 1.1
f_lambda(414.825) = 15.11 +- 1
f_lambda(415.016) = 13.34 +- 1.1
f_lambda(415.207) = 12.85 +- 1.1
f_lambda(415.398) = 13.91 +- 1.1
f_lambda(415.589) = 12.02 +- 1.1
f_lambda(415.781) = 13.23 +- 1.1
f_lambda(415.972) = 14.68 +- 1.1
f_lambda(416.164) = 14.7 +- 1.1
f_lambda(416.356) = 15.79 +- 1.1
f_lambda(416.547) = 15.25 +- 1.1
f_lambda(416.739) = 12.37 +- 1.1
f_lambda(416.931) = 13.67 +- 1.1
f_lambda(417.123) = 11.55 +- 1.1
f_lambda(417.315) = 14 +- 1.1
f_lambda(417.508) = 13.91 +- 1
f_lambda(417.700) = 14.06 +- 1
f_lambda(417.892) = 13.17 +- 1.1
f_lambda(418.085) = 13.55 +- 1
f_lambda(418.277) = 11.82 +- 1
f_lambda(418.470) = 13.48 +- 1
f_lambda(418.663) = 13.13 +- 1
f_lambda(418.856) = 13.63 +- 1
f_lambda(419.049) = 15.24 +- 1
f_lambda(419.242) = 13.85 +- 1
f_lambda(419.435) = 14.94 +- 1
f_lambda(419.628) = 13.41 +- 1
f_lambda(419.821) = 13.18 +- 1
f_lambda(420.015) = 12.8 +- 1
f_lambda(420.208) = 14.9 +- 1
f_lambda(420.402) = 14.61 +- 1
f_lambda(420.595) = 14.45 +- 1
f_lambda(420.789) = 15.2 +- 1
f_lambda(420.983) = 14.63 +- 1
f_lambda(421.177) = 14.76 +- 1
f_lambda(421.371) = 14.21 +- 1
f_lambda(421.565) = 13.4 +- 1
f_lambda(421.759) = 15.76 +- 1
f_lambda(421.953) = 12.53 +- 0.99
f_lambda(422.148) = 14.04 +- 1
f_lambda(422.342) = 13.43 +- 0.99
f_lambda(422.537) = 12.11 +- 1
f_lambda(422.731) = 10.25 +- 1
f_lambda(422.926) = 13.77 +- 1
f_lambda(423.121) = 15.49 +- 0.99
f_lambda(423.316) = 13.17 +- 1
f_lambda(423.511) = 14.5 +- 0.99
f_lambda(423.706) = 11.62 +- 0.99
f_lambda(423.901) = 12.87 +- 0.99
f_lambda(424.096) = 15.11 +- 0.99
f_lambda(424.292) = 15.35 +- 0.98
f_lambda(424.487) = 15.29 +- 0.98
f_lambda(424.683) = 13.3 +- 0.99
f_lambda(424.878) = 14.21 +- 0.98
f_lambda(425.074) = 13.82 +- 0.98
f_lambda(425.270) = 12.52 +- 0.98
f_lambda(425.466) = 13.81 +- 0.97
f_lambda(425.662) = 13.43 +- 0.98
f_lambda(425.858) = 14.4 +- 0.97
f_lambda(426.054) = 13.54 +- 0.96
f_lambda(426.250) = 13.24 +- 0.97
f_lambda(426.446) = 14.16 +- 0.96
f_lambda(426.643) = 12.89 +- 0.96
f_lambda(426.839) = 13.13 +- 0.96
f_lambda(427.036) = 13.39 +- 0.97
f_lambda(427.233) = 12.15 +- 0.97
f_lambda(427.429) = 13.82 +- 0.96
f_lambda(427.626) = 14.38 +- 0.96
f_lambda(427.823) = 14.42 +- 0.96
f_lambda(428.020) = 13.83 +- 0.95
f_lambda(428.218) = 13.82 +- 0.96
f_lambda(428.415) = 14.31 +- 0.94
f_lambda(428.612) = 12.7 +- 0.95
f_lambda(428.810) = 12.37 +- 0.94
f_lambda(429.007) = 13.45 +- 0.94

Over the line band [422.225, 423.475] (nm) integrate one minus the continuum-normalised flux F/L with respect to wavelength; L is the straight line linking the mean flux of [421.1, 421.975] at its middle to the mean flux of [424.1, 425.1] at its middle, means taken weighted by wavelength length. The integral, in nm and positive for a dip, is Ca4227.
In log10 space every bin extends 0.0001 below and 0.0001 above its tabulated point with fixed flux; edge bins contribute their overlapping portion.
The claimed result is 0.108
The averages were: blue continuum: 14.3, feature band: 13.1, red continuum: 14.5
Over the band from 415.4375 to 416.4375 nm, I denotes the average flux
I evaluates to 14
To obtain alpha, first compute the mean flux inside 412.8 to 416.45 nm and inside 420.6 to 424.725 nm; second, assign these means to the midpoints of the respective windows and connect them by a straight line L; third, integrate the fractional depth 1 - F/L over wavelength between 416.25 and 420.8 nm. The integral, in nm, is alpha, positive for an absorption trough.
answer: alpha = 0.03 nm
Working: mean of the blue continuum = 13.9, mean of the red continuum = 13.9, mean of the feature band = 13.8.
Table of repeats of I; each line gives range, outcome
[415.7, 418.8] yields 13.6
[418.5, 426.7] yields 13.8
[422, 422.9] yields 12.6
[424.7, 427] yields 13.5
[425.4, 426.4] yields 13.7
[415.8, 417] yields 14.4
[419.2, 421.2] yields 14.2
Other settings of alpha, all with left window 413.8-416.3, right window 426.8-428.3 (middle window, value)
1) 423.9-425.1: -0.064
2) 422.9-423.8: 0.000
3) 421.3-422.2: -0.015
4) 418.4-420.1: 0.007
